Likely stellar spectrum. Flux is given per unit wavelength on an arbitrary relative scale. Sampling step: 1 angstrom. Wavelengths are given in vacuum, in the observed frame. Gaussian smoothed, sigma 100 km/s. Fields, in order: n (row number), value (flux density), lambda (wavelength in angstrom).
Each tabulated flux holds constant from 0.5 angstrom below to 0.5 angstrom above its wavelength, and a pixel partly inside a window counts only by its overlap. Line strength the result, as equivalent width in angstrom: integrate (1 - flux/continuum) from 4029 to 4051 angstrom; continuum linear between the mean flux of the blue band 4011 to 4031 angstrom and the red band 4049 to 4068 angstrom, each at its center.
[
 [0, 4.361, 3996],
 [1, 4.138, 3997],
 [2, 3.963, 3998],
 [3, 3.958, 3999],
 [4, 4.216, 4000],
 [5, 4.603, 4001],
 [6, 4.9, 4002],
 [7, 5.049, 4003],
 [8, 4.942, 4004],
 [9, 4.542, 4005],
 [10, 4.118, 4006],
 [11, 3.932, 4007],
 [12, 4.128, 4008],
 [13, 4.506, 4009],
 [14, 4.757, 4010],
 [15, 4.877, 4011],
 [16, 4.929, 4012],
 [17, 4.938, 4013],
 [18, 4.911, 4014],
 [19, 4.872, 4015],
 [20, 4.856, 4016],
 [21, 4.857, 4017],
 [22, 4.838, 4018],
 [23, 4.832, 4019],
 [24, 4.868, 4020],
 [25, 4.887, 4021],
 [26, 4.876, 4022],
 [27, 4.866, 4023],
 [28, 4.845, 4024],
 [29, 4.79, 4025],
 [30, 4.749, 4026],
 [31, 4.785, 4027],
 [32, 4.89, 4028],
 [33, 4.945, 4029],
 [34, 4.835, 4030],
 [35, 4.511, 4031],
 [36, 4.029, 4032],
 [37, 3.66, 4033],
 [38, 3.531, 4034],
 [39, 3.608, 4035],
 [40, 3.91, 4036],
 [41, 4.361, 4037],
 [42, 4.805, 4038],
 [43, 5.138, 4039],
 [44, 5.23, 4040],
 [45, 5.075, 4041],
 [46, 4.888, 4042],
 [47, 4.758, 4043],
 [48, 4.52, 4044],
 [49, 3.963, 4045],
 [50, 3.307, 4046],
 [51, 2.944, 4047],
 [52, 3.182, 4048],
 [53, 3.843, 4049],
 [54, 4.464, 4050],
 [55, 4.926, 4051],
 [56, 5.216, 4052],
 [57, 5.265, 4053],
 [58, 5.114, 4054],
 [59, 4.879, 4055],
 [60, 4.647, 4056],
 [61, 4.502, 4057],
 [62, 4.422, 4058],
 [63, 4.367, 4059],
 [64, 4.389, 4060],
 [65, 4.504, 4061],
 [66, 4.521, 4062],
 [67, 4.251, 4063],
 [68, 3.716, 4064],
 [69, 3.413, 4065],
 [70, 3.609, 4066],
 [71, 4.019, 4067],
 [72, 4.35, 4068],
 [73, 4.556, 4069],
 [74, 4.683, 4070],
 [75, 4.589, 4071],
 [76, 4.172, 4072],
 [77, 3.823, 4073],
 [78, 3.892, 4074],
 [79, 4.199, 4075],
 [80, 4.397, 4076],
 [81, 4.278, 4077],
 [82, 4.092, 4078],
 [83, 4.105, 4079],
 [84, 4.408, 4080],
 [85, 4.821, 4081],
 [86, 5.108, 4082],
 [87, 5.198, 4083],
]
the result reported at 1.9 angstrom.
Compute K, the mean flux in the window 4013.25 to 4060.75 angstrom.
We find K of 4.55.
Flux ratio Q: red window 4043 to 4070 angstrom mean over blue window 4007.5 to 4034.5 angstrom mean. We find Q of 0.9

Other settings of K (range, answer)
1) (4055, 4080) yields 4.25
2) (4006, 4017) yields 4.65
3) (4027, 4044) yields 4.52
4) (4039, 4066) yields 4.4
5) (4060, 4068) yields 4.05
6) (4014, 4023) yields 4.86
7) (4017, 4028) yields 4.84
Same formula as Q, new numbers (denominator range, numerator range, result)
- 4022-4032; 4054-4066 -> 0.91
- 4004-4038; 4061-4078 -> 0.91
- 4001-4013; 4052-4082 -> 0.95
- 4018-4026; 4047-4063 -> 0.93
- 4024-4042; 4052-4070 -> 0.97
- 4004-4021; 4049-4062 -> 1.00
